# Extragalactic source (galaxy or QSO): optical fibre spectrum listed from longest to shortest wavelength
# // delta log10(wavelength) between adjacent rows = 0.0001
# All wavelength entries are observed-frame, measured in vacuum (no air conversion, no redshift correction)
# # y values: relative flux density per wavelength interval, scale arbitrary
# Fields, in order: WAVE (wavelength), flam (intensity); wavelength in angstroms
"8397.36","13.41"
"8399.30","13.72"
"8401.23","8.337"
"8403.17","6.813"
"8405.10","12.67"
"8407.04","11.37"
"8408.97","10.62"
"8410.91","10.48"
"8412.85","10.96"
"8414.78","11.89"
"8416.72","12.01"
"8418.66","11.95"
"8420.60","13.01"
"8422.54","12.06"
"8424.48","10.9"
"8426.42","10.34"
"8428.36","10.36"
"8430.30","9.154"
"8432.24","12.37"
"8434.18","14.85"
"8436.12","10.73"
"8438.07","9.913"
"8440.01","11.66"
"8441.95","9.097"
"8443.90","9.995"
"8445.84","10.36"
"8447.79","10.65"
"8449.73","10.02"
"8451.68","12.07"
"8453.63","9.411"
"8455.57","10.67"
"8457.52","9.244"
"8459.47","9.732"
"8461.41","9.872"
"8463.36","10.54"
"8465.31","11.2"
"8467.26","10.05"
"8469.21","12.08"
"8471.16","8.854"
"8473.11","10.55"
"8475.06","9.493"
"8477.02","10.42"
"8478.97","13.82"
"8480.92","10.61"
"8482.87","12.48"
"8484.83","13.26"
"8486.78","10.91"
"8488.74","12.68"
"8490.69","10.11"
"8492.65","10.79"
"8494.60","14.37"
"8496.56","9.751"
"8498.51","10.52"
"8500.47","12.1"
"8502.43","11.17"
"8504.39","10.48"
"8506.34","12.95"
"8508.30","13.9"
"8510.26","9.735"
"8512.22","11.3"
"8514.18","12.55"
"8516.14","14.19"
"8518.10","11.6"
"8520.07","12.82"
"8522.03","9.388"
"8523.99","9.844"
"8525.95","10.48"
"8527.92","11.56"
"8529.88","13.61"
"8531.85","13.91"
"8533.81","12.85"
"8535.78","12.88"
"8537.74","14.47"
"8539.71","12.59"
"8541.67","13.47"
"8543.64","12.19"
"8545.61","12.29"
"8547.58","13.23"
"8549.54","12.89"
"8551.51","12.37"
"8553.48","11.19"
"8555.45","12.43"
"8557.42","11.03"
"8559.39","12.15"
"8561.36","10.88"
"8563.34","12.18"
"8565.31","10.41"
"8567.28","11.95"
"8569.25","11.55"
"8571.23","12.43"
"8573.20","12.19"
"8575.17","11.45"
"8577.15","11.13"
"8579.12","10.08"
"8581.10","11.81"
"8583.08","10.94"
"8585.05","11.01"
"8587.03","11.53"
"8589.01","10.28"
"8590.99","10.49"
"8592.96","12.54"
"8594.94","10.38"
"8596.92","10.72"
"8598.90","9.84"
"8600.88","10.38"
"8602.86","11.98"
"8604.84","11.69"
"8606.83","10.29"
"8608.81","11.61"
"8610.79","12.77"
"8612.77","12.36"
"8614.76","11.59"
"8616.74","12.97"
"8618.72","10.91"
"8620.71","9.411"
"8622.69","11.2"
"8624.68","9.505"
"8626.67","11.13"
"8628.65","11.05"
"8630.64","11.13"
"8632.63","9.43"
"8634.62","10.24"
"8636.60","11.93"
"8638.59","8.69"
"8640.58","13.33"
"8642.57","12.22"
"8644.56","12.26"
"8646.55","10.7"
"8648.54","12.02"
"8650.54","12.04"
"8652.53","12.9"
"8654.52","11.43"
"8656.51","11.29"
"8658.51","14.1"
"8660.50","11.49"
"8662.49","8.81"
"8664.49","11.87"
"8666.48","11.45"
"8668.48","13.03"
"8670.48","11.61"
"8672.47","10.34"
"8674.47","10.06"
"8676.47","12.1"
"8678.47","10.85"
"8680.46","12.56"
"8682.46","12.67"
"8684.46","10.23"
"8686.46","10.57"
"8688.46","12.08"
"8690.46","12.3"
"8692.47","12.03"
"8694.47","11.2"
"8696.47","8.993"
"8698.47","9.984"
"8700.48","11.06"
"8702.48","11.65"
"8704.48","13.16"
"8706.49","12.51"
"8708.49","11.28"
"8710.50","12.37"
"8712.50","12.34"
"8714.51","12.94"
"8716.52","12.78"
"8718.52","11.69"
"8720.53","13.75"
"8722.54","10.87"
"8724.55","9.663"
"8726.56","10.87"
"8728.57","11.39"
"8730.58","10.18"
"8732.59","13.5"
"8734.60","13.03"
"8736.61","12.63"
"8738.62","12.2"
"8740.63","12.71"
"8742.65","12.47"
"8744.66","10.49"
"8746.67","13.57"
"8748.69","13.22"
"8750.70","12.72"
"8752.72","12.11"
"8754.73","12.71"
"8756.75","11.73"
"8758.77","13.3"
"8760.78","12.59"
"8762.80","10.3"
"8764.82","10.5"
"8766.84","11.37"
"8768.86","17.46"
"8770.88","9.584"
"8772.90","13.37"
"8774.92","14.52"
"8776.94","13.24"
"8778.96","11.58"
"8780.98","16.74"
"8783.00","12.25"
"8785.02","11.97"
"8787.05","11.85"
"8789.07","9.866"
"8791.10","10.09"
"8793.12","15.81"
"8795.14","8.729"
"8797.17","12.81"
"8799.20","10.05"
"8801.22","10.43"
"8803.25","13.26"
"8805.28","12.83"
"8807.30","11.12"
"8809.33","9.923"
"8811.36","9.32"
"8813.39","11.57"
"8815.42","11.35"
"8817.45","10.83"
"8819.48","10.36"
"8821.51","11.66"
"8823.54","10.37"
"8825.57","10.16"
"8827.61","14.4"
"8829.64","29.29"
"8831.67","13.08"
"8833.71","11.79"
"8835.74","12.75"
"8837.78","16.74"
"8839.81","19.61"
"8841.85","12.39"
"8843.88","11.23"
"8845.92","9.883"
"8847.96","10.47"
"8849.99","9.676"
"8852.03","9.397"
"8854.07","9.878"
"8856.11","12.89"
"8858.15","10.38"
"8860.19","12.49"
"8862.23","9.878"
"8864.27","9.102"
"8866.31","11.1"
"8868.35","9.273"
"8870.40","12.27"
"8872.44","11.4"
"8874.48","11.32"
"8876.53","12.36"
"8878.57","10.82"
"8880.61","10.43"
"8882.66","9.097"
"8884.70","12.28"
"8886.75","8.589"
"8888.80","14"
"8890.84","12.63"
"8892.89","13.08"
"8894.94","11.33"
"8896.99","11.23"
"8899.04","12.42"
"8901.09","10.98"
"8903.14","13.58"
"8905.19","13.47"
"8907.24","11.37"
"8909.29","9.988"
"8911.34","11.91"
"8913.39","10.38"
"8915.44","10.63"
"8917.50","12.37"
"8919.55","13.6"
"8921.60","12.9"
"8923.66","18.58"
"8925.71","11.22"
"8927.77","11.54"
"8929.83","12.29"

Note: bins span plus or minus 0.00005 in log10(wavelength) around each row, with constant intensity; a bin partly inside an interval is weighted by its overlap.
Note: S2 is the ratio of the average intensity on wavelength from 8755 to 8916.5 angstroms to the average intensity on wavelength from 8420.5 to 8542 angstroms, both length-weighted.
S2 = 1.1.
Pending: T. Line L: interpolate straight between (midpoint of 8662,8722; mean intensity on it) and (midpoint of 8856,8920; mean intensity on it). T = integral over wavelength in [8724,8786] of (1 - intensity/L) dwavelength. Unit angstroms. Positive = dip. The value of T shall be -4.5 angstroms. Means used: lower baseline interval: 11.6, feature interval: 12.4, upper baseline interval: 11.4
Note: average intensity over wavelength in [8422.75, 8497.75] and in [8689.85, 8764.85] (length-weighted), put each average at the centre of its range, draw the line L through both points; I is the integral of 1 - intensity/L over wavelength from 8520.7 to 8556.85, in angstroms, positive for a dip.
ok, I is -3.57 angstroms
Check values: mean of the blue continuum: 10.9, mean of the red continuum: 11.9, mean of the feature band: 12.3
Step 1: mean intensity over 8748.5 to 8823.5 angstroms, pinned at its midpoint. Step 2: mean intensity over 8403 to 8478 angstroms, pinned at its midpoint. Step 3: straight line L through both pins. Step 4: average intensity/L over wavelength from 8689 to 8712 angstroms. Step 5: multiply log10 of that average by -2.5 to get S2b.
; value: 0.01 mag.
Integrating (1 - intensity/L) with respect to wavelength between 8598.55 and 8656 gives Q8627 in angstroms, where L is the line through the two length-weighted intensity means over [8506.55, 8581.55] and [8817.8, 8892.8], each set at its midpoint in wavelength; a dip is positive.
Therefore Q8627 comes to 3.6 angstroms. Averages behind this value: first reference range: 12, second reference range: 12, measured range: 11.3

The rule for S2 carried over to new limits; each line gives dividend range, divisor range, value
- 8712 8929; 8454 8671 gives 1.05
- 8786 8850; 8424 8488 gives 1.14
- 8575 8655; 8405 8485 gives 1.02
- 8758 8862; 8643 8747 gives 1.05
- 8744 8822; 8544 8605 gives 1.05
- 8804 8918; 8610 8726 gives 1.03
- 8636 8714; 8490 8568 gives 0.97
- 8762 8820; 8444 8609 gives 1.04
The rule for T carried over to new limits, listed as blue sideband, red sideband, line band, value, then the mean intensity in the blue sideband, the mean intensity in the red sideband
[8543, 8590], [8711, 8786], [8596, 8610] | 1.0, 11.6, 12.4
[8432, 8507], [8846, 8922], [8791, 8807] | -0.8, 11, 11.3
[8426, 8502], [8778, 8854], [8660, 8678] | 0.8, 10.9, 12.3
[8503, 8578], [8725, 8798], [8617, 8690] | 5.2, 12.1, 12.3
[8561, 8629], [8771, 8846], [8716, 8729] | 0.6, 11.2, 12.6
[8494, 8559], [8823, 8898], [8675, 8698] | 1.4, 12.1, 12.1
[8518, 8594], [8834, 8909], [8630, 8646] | 0.9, 11.8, 11.6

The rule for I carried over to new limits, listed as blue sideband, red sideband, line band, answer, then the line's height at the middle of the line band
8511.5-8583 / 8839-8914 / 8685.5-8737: 0.00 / 11.7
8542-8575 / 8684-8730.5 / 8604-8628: 1.07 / 11.8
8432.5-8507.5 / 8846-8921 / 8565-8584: -0.61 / 11.1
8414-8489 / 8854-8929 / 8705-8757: -3.37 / 11.4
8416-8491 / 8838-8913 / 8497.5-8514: -0.80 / 11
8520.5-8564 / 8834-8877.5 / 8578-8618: 2.74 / 12.1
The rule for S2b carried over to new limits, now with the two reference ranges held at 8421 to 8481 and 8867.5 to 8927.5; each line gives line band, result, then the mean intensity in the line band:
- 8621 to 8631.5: 0.044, 10.7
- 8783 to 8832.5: -0.047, 12.1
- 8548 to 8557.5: -0.112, 12.2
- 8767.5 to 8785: -0.167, 13.5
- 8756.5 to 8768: -0.018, 11.7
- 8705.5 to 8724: -0.077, 12.2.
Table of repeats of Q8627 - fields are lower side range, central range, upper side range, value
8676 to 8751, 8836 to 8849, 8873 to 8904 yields -1.9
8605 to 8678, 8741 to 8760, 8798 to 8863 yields -1.0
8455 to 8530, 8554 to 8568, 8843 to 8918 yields -0.4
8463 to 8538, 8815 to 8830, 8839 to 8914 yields -2.0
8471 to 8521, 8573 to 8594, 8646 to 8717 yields 0.8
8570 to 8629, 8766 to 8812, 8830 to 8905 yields -1.9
